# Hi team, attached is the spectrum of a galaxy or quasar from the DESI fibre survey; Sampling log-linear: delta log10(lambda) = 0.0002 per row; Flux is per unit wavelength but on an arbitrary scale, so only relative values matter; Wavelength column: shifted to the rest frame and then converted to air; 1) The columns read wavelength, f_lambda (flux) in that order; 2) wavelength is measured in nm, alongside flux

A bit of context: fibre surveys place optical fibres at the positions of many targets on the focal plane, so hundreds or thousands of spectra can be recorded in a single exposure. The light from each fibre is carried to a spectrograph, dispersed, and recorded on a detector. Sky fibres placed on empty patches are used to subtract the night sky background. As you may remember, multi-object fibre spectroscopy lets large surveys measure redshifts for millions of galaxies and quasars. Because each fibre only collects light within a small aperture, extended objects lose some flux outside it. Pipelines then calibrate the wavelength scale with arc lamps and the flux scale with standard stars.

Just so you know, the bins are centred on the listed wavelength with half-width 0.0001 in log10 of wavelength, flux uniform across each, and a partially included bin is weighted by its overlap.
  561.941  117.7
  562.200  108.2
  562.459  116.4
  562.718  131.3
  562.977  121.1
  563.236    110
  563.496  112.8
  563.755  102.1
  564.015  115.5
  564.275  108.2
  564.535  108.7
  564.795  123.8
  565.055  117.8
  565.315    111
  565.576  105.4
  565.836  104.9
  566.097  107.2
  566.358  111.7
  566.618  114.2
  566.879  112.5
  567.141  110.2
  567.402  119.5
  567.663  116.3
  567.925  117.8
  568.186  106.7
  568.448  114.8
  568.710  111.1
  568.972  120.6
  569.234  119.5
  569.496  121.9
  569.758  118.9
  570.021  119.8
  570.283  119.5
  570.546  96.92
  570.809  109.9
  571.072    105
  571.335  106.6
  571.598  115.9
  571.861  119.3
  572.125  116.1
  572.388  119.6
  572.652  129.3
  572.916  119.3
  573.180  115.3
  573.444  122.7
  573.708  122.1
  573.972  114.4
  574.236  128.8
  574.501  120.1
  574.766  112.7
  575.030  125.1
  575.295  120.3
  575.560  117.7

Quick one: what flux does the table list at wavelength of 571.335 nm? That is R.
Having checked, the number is 106.6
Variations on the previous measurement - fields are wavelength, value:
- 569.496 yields 121.9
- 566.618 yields 114.2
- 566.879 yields 112.5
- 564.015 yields 115.5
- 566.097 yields 107.2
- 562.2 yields 108.2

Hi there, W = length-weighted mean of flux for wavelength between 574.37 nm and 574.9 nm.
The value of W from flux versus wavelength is 117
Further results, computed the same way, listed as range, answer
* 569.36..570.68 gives 115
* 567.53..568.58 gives 114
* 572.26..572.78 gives 124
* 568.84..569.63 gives 121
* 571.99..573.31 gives 120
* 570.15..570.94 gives 109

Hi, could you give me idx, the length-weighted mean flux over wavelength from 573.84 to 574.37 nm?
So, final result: 122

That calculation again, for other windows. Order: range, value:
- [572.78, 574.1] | 119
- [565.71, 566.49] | 108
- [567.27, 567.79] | 118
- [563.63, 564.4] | 109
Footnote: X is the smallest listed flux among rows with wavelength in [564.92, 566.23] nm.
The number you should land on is 104.9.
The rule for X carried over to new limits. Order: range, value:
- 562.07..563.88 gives 102.1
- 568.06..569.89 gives 106.7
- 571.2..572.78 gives 106.6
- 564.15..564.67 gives 108.2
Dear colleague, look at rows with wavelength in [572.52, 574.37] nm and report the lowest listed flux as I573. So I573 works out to 114.4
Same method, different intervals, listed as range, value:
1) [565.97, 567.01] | 107.2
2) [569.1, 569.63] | 119.5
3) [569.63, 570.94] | 96.92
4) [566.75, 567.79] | 110.2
